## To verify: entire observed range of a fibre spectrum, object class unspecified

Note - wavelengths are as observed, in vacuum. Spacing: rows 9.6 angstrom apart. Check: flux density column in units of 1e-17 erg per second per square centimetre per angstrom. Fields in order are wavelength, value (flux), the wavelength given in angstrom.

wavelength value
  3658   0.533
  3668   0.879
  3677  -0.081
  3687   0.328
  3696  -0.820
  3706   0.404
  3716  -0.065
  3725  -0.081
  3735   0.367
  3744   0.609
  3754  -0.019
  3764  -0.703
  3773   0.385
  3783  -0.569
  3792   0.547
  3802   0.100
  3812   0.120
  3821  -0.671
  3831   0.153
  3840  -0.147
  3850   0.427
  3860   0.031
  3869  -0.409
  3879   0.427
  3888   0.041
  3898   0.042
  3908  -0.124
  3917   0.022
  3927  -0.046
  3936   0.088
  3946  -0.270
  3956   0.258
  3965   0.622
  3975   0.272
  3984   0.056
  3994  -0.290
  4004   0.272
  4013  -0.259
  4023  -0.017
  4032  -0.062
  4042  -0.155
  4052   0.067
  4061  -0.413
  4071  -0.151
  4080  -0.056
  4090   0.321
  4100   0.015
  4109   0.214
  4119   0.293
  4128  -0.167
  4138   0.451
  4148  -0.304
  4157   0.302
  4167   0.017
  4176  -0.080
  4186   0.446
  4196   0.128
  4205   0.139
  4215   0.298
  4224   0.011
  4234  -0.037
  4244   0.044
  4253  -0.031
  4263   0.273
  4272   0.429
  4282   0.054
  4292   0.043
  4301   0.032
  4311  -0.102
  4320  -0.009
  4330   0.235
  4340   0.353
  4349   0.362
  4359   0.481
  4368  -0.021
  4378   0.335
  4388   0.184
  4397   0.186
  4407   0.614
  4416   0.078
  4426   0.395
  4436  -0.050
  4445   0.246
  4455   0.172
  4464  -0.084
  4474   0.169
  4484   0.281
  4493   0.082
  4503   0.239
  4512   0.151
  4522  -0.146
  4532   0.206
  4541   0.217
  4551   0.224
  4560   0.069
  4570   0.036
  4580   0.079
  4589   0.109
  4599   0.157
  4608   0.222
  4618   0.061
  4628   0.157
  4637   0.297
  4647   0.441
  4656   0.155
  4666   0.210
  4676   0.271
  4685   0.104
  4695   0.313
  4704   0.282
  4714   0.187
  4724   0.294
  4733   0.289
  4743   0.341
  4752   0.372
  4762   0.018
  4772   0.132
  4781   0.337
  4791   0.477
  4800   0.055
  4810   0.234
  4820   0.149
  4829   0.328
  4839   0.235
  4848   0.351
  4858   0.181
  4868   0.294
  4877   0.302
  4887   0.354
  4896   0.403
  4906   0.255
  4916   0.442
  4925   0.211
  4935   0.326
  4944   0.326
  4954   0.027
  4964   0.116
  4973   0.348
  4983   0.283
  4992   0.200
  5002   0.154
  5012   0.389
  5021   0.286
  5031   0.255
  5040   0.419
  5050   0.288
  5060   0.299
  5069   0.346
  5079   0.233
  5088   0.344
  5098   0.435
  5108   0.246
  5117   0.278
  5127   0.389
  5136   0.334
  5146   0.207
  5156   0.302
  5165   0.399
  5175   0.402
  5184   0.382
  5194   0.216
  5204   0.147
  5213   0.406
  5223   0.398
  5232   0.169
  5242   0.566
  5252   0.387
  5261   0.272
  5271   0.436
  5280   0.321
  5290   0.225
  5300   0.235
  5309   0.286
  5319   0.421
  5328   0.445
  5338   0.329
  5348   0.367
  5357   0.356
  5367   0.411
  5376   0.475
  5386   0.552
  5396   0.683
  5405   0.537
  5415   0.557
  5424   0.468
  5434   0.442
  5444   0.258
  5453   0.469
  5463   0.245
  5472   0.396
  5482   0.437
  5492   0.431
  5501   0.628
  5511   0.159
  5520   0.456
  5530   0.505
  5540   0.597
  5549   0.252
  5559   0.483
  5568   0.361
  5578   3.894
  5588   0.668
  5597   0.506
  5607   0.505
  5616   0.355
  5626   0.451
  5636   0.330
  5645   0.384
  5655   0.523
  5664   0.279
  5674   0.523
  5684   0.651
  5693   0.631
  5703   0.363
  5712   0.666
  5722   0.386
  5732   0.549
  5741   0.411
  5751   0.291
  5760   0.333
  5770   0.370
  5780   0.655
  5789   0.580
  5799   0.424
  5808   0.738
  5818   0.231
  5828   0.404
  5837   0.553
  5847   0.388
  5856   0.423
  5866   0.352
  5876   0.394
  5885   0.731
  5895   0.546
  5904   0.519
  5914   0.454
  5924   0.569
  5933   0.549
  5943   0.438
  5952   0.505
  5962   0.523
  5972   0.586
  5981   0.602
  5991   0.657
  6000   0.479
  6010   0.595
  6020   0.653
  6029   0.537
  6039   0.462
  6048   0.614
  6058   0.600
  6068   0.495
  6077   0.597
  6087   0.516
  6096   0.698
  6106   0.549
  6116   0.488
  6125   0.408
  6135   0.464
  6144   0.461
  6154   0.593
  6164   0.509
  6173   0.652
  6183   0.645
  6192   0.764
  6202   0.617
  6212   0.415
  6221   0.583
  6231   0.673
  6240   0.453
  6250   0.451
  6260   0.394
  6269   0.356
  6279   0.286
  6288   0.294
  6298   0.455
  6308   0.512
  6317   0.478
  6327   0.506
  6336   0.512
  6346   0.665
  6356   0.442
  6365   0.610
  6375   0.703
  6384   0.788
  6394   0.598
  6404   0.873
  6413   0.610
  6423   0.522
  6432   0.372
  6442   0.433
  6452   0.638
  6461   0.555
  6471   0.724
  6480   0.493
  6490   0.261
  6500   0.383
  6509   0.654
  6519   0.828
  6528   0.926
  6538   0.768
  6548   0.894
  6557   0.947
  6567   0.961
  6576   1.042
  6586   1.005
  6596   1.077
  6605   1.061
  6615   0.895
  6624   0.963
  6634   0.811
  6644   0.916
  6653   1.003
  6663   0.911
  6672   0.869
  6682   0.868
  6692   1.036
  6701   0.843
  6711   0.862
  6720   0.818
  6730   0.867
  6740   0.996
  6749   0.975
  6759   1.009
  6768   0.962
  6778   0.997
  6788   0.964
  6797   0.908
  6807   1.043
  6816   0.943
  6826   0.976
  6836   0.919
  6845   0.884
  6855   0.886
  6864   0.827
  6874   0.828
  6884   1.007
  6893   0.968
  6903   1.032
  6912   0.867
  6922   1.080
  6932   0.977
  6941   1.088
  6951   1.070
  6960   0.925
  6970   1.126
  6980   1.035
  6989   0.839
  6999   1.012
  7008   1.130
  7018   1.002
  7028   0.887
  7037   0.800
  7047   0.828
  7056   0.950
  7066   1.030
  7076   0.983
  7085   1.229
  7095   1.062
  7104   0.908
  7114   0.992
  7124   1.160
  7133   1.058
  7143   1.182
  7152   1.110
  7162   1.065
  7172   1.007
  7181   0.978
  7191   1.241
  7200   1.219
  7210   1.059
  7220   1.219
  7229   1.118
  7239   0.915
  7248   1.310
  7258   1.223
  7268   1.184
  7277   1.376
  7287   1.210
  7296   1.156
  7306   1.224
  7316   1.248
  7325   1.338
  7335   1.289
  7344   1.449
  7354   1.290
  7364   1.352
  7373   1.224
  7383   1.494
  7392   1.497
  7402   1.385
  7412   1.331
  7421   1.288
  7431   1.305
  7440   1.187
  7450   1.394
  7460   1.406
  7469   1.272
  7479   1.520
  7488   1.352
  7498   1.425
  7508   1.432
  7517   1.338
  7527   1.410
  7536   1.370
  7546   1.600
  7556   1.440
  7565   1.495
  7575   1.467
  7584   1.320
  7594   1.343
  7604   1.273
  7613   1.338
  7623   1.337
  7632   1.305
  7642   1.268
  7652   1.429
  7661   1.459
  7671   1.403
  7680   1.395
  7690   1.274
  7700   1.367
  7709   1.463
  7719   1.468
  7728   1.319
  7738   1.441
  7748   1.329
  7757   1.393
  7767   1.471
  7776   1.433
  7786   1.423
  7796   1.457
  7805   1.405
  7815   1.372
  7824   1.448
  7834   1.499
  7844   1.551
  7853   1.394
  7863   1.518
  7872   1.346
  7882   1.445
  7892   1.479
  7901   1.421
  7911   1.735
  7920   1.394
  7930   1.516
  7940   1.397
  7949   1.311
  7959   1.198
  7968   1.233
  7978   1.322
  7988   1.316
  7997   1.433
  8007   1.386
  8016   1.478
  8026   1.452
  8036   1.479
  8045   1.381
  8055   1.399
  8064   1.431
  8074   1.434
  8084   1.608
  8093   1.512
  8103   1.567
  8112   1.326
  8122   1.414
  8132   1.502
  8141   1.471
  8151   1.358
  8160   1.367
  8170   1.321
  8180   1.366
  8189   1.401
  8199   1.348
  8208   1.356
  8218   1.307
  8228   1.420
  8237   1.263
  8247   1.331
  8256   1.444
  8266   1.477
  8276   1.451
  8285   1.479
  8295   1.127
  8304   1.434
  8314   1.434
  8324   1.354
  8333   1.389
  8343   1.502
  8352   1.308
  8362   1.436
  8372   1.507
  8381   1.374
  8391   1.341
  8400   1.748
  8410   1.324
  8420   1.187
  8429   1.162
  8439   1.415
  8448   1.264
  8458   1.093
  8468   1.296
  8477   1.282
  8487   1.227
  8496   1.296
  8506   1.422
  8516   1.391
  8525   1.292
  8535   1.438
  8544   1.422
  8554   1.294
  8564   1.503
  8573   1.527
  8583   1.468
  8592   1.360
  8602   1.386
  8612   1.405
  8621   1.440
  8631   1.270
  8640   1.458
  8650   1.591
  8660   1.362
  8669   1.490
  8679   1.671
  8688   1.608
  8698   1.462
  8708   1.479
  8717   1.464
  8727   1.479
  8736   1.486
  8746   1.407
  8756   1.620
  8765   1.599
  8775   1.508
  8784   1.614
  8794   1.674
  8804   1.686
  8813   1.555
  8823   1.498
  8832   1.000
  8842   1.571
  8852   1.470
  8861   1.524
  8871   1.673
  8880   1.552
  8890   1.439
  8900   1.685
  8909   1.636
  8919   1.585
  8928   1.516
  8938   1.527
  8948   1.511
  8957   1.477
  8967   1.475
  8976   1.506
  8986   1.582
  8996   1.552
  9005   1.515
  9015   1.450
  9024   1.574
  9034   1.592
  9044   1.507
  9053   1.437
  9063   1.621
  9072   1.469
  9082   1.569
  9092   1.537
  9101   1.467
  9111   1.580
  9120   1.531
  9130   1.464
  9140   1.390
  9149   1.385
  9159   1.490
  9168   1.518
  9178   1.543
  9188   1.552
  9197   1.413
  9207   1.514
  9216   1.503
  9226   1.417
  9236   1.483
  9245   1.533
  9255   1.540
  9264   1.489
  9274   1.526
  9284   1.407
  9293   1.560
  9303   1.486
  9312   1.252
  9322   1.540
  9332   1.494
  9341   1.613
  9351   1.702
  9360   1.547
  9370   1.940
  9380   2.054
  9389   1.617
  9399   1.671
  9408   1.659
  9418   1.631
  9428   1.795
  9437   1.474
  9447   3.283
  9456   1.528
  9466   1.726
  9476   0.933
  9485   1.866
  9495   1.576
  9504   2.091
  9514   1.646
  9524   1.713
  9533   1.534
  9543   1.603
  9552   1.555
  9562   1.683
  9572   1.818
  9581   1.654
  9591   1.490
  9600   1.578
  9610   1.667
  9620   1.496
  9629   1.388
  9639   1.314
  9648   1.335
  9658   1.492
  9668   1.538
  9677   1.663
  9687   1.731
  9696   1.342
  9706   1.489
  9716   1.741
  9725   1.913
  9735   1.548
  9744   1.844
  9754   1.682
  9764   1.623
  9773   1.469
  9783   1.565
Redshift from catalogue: 0.64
